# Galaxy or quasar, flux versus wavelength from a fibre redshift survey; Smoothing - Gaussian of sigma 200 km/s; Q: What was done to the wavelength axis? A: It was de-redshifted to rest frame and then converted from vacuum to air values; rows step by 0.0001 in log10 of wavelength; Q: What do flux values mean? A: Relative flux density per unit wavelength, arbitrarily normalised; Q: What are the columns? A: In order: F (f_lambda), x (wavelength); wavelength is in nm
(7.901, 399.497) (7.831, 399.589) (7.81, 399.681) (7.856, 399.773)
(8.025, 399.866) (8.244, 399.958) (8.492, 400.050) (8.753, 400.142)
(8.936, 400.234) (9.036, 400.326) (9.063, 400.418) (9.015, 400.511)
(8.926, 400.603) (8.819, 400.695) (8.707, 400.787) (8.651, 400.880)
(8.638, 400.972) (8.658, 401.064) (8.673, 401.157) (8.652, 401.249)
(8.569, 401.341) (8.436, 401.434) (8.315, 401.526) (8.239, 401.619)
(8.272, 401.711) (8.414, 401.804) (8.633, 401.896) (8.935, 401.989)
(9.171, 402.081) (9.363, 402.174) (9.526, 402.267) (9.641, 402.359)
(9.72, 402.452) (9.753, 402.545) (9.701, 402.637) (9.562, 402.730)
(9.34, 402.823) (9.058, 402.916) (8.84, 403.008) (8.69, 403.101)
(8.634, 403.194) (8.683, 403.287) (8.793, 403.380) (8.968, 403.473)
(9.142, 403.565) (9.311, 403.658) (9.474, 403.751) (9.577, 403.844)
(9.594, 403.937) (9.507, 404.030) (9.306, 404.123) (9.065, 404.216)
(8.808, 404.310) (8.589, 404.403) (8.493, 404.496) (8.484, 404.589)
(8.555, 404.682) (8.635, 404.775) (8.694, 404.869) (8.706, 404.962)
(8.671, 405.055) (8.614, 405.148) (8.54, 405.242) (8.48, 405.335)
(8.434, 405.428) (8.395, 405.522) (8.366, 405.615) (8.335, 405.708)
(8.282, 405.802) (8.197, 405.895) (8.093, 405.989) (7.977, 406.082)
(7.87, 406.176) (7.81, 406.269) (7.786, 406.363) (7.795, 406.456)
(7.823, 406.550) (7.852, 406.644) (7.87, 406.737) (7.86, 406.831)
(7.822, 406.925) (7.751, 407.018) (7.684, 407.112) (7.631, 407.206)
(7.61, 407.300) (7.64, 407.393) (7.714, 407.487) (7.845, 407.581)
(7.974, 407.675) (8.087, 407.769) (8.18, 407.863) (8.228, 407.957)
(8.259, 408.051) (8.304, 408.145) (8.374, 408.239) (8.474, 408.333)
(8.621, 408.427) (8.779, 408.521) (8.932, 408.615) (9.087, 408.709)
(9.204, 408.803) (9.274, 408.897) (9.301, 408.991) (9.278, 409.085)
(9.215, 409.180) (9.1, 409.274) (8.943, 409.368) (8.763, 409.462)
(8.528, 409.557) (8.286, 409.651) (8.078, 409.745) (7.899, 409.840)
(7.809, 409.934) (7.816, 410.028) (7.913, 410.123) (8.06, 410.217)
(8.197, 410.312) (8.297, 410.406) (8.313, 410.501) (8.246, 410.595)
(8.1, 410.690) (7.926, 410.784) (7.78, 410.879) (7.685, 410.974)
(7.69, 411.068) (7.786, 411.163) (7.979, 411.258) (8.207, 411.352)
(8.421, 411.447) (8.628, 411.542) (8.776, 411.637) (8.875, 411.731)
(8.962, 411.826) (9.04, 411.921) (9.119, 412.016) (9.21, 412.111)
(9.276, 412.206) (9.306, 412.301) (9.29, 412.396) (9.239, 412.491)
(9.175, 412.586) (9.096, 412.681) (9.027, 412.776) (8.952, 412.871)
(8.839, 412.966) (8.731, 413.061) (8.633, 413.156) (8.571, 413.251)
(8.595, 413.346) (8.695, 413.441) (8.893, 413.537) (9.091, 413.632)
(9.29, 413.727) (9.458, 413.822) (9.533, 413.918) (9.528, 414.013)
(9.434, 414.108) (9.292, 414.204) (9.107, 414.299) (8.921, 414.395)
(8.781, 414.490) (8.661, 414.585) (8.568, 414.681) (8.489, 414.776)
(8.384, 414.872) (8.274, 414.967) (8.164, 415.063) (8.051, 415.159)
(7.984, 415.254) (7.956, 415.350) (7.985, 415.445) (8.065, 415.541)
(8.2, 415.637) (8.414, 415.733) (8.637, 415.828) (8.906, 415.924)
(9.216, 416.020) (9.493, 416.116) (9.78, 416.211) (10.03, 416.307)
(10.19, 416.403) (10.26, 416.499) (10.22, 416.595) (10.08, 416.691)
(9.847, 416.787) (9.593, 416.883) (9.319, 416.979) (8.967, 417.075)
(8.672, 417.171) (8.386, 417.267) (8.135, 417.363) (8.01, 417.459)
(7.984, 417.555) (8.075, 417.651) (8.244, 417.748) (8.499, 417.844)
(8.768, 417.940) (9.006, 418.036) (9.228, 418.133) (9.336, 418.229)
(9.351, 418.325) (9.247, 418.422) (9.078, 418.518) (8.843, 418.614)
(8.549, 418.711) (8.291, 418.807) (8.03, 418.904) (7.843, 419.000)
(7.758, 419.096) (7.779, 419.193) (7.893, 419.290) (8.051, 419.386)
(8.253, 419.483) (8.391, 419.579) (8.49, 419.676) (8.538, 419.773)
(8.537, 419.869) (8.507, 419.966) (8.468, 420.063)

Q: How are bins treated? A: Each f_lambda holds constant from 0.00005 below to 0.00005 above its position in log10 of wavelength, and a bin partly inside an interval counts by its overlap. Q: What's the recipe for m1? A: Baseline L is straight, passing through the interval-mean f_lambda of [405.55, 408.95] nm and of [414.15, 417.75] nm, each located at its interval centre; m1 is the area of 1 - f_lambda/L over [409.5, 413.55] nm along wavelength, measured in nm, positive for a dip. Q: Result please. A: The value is -0.01 nm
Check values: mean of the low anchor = 8.16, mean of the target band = 8.51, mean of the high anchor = 8.83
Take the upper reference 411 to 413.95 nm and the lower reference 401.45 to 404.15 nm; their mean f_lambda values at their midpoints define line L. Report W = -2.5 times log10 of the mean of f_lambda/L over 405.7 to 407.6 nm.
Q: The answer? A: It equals 0.15 mag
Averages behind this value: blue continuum 9.1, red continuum 8.84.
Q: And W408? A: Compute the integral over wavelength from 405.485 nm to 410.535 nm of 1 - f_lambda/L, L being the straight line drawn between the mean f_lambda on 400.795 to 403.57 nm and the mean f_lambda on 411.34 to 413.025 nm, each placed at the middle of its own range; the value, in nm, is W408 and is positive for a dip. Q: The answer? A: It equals 0.40 nm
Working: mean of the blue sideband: 8.92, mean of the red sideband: 8.98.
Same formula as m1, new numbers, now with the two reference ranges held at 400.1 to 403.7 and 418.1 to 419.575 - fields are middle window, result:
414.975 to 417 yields -0.11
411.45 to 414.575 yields -0.14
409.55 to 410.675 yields 0.08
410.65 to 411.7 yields 0.07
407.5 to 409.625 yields 0.03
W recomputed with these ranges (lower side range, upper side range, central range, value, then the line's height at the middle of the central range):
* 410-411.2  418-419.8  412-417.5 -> -0.09 mag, 8.25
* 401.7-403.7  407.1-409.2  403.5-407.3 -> 0.04 mag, 8.77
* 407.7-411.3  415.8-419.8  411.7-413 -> -0.07 mag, 8.54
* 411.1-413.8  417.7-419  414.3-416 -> 0.05 mag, 8.81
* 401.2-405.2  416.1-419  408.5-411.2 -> 0.07 mag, 8.99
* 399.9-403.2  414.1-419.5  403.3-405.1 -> -0.01 mag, 8.87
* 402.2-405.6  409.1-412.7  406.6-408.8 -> 0.08 mag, 8.73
